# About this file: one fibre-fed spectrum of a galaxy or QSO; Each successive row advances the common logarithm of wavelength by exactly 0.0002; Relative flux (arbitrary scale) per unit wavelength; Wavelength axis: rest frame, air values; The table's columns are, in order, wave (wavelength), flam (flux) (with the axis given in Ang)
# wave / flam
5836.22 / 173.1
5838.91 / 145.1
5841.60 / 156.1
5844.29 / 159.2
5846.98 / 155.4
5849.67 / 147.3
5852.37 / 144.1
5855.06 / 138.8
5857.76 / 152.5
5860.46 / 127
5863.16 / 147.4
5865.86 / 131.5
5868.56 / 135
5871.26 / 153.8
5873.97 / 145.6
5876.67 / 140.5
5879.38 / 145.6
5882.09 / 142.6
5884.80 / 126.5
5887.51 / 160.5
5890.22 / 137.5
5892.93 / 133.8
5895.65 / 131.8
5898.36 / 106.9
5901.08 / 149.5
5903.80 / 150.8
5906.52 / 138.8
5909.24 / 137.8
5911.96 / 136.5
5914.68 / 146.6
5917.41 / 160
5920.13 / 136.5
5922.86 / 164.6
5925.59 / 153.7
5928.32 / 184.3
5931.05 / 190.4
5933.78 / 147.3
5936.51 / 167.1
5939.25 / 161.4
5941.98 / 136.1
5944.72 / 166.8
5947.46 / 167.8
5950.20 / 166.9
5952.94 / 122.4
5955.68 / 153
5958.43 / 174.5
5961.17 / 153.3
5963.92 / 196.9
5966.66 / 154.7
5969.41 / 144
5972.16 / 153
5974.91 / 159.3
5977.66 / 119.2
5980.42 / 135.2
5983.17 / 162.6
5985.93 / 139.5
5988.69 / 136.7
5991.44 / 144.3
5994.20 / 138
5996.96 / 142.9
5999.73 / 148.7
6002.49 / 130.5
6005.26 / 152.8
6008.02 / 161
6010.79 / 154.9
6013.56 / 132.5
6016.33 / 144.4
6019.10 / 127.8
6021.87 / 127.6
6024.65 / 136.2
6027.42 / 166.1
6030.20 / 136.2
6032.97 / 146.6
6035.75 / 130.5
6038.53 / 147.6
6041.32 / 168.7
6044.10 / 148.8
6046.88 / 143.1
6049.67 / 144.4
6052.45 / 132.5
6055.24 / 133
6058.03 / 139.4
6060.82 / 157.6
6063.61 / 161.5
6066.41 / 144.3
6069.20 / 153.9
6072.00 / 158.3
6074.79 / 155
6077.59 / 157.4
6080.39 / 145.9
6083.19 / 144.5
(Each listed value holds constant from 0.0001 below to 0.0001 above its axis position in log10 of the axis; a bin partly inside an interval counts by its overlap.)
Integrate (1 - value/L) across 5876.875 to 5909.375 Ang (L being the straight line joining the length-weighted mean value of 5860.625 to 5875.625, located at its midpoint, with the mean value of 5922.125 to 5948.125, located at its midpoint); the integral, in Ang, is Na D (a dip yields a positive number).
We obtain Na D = 2.4 Ang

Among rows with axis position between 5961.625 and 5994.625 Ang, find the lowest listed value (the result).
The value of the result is 119.2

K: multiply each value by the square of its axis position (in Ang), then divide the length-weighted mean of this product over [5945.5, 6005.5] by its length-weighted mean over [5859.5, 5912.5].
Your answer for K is 1.11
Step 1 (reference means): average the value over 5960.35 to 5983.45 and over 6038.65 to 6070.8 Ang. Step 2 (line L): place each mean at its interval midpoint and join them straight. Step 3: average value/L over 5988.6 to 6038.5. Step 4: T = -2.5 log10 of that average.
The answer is 0.06 mag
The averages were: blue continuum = 153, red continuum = 148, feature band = 142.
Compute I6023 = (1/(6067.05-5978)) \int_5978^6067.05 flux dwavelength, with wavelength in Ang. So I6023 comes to 144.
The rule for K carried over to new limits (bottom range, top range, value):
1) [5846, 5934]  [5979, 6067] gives 1.04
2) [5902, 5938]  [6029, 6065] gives 0.98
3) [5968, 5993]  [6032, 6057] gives 1.02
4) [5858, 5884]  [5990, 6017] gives 1.07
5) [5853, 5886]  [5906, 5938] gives 1.13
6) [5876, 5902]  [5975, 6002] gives 1.07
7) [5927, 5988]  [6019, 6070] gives 0.95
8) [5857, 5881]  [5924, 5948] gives 1.18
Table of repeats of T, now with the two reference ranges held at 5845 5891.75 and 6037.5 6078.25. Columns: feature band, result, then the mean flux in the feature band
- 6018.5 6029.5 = 0.06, 140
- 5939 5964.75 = -0.09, 159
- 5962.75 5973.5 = -0.11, 162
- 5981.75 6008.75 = 0.02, 145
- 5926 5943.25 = -0.13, 164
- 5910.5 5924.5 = -0.03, 149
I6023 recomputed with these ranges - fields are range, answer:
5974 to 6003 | 142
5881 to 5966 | 152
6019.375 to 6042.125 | 143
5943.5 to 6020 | 149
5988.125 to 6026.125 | 141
